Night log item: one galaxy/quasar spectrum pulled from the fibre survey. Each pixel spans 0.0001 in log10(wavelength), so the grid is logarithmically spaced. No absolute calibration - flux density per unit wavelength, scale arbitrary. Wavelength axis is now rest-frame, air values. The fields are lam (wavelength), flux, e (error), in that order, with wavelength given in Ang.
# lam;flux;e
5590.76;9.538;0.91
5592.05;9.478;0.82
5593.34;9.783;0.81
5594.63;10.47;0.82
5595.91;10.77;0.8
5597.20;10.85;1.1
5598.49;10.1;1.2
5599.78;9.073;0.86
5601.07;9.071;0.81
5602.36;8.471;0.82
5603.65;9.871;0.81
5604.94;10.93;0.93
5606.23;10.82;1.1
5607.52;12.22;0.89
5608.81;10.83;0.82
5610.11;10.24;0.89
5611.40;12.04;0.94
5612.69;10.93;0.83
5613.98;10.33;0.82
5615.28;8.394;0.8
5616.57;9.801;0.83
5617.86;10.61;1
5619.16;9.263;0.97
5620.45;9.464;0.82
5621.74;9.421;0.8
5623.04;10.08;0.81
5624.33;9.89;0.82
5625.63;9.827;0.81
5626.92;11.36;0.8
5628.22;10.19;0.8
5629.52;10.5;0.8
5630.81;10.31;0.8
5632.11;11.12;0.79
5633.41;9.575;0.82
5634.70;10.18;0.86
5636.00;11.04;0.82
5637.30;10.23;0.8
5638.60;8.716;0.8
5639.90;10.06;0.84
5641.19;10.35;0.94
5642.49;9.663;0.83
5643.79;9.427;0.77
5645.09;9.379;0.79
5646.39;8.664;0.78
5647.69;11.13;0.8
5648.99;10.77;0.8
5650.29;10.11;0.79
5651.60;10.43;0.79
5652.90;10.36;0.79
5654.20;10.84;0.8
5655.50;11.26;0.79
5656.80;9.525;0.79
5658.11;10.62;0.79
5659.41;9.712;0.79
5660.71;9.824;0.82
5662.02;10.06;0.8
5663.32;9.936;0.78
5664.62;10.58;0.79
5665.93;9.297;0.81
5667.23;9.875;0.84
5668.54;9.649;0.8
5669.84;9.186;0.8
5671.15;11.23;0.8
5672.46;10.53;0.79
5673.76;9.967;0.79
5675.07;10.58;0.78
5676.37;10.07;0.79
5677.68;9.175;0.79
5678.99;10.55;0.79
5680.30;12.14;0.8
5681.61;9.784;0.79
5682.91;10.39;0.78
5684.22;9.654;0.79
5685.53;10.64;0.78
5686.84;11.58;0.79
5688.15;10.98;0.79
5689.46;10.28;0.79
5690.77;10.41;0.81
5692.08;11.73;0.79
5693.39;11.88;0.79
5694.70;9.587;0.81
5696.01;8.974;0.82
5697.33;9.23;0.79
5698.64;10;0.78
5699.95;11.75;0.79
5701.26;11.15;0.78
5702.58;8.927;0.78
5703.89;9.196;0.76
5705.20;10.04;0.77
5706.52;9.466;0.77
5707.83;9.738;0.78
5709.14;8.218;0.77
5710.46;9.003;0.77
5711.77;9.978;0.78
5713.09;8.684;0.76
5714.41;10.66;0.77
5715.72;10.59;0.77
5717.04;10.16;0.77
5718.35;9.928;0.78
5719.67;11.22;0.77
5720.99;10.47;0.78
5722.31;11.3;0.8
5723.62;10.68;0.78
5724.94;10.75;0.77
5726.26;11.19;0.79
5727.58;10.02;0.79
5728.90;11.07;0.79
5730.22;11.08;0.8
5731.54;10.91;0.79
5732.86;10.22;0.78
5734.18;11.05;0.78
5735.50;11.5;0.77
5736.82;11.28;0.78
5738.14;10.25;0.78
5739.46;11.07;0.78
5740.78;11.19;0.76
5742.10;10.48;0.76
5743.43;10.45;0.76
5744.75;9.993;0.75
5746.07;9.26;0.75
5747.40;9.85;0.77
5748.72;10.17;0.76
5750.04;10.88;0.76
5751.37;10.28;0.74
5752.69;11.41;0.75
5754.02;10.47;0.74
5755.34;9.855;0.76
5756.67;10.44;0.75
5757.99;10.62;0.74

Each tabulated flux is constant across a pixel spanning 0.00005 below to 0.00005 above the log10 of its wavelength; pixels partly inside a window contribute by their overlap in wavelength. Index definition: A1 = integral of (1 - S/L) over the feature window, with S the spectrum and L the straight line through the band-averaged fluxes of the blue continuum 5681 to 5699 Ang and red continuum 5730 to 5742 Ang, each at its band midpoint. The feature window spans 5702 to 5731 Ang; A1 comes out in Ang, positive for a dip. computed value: 1.6 Ang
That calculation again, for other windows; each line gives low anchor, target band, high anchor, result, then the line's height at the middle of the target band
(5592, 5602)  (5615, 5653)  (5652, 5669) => 0.1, 10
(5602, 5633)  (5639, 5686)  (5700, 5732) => 0.5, 10.3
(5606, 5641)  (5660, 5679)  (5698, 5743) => 0.6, 10.3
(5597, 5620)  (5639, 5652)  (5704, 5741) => 0.4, 10.3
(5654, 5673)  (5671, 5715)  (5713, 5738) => 1.0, 10.4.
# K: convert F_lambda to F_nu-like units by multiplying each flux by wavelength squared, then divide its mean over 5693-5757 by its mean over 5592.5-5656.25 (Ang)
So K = 1.0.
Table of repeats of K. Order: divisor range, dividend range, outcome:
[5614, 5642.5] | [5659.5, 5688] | 1.04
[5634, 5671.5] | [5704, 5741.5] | 1.06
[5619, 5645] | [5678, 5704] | 1.06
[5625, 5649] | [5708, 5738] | 1.06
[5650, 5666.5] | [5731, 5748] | 1.07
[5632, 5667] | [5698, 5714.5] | 0.98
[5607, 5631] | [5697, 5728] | 1.02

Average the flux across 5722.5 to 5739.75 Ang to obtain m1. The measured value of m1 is 10.9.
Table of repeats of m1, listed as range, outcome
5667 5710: 10.2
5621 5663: 10.1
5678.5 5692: 10.7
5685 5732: 10.3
